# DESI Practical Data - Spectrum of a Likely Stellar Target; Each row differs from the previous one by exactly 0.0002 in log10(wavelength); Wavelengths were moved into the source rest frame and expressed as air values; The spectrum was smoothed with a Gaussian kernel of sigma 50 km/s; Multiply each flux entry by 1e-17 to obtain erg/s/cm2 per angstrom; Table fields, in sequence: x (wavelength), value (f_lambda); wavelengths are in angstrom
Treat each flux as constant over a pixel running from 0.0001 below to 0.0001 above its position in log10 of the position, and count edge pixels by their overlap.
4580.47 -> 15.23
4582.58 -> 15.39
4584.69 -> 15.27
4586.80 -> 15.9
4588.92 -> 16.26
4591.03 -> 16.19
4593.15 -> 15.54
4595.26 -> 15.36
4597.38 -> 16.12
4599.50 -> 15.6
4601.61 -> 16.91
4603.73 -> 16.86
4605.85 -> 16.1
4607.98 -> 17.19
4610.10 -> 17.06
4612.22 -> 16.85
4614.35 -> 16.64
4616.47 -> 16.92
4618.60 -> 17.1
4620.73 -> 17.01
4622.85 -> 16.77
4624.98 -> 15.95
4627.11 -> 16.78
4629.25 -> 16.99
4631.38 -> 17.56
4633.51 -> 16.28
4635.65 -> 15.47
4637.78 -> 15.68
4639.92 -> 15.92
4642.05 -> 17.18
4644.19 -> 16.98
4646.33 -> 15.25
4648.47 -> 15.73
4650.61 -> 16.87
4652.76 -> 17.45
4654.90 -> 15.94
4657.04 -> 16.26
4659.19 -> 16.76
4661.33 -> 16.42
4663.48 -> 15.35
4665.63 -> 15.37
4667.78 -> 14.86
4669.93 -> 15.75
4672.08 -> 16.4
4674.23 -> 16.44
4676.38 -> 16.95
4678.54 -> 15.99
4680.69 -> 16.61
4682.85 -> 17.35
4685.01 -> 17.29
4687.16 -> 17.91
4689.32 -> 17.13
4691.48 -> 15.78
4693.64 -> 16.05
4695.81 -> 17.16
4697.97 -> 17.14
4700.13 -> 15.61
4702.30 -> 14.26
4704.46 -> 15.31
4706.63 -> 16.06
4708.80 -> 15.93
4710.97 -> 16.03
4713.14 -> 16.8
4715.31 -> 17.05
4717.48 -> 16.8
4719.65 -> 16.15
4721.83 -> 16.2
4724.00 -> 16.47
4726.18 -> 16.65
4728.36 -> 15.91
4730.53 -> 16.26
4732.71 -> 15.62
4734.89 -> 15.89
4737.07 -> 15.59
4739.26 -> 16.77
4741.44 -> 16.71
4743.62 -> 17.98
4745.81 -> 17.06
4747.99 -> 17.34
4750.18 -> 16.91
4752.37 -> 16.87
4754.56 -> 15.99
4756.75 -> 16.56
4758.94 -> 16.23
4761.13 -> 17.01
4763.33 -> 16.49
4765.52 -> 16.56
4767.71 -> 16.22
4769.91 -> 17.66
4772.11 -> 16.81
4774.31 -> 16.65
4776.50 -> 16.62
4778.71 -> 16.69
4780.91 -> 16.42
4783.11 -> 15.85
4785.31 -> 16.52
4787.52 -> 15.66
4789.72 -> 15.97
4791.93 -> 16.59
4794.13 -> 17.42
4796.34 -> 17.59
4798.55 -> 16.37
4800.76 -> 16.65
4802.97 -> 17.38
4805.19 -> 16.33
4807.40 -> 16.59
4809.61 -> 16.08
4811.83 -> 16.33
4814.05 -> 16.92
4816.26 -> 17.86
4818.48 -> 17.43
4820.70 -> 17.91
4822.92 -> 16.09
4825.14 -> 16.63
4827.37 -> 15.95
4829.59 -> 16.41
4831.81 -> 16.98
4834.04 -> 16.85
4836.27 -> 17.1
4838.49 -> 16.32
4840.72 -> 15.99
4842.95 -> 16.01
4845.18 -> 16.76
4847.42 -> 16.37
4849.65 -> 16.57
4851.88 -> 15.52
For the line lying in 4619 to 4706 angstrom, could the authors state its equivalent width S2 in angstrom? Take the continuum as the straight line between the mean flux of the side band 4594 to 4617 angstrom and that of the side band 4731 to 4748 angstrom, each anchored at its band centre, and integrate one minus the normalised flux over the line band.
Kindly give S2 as 0.9 angstrom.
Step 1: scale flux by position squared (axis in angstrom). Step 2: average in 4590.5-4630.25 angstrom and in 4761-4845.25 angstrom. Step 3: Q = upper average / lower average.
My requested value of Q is 1.09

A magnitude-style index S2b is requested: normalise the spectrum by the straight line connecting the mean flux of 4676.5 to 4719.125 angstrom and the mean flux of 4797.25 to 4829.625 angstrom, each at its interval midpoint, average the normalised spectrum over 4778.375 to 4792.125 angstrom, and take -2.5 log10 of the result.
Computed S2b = 0.03 mag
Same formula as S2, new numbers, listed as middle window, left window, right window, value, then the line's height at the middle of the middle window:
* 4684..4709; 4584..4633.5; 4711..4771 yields 0.35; 16.5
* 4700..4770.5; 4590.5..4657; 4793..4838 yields 1.20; 16.7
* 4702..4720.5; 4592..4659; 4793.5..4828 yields 0.58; 16.6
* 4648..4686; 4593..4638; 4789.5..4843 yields 0.57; 16.6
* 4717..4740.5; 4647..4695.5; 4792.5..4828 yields 0.55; 16.6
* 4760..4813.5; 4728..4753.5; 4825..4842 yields -0.16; 16.6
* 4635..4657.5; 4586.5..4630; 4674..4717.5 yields 0.28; 16.5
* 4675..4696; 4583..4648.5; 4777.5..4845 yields -0.43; 16.5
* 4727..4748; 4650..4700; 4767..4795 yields 0.05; 16.5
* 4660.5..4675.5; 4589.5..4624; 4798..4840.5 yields 0.70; 16.6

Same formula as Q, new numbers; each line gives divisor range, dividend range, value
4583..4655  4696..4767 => 1.05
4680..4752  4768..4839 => 1.05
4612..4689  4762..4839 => 1.08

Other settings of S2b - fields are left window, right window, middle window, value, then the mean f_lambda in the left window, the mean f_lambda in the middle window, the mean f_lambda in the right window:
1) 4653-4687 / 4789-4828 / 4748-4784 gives 0.002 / 16.3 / 16.6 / 16.8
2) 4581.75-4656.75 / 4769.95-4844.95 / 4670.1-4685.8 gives -0.012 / 16.4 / 16.7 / 16.7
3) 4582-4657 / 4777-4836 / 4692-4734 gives 0.023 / 16.4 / 16.2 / 16.7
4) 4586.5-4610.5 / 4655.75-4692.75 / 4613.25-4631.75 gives -0.035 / 16.2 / 16.8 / 16.4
